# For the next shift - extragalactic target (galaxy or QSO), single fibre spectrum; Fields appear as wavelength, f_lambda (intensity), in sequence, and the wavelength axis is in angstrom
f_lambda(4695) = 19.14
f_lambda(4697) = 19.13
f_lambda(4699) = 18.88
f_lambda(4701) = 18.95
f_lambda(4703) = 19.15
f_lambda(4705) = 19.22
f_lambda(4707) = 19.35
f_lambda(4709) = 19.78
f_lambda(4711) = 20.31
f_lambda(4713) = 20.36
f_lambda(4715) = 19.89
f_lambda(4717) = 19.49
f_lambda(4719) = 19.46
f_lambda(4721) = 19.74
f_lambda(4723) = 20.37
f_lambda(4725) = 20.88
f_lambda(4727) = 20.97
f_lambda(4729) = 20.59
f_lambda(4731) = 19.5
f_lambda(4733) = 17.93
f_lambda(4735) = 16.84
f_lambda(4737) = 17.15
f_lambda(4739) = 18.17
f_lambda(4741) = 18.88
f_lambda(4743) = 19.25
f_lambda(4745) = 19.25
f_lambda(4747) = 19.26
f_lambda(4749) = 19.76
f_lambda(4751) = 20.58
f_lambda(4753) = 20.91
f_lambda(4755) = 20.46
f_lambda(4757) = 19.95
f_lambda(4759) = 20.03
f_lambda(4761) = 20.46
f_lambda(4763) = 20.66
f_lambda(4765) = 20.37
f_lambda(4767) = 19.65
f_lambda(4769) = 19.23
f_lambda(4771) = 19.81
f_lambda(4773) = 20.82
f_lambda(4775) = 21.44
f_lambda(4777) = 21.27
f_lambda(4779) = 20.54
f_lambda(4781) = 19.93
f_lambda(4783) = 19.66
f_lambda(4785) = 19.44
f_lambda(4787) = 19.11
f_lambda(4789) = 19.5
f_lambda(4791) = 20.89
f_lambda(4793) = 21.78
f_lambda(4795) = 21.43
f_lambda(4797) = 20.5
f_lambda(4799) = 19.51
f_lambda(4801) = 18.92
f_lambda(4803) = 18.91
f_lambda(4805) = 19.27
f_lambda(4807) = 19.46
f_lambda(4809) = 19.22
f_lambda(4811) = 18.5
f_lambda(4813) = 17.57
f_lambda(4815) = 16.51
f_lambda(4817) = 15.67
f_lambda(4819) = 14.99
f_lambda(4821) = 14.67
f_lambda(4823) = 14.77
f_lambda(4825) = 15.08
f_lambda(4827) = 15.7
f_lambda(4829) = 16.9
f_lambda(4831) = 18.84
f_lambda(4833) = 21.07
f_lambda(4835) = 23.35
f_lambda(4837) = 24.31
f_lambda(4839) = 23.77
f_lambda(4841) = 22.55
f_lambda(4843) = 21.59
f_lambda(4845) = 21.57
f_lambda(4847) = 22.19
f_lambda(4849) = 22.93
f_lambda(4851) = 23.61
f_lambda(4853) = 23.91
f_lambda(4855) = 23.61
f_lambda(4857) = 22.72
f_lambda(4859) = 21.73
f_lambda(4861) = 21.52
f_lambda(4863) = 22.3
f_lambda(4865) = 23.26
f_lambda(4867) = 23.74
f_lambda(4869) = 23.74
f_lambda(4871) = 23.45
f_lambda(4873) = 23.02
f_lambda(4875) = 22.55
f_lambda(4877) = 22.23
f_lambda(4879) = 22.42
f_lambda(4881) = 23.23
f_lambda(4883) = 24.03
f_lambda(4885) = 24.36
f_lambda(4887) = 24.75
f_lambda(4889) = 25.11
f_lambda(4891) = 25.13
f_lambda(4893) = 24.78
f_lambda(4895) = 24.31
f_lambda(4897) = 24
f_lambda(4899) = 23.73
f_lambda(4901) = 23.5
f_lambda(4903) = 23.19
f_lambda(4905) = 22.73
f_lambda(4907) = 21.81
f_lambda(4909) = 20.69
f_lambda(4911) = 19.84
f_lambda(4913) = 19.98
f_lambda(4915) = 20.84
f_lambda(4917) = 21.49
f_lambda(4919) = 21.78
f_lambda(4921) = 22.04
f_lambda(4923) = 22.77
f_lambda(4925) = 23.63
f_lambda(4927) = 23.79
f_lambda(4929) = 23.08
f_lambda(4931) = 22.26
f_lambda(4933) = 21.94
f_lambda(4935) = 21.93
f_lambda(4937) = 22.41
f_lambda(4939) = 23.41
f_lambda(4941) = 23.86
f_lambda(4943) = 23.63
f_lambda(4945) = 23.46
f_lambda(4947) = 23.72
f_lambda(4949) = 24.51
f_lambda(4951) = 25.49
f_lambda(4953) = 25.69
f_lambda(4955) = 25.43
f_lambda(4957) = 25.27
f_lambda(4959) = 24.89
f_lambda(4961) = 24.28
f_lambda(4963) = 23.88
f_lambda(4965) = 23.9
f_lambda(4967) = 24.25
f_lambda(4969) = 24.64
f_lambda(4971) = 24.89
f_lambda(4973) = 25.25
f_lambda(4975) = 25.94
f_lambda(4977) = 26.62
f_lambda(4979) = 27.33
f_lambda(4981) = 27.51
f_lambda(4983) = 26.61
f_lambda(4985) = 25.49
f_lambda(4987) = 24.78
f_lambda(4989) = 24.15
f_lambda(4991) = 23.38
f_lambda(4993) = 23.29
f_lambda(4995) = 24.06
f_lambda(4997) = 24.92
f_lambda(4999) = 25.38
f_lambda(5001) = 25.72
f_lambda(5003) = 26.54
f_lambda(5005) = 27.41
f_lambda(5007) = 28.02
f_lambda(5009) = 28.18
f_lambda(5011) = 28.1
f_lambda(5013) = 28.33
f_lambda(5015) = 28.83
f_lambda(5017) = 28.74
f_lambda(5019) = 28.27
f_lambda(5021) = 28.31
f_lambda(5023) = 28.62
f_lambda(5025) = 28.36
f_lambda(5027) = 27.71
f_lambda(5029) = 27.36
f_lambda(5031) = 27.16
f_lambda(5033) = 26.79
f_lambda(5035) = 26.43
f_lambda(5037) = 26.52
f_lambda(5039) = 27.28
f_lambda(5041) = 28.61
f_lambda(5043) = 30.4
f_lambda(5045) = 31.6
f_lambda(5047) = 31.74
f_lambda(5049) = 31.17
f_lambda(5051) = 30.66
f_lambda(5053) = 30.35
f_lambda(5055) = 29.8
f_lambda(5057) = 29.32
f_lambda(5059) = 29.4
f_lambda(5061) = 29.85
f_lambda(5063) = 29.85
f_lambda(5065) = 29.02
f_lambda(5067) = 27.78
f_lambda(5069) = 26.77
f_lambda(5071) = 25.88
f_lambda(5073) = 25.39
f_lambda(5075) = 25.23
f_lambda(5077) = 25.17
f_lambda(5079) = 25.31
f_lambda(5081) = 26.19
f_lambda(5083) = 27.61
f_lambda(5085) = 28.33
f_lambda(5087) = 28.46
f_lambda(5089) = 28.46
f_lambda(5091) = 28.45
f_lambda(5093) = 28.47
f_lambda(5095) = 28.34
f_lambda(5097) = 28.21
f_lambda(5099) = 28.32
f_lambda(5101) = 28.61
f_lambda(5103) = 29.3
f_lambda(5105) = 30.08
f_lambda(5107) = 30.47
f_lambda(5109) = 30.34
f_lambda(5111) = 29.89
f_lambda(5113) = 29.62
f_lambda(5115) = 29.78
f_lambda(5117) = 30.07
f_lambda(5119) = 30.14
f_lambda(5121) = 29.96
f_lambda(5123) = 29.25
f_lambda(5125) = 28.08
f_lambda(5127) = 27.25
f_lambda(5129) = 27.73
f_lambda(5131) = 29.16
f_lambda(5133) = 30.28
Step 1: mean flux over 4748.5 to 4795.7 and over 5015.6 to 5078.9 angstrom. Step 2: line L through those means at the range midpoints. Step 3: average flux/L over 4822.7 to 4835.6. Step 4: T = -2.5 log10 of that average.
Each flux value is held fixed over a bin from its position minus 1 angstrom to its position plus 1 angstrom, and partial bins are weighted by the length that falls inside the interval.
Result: 0.22 mag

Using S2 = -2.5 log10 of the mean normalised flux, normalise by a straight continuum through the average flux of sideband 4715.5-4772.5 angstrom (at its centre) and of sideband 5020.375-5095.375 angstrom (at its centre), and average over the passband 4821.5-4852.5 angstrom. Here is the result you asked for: 0.09 mag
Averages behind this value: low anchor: 19.6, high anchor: 28.2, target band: 20.5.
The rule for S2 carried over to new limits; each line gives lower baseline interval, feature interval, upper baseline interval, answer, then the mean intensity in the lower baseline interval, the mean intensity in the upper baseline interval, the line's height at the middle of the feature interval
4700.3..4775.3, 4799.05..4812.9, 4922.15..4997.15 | 0.12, 19.7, 24.4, 21.1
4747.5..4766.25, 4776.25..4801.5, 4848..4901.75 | 0.05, 20.3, 23.5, 21.2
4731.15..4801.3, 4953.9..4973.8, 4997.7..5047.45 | 0.06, 19.8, 28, 26.1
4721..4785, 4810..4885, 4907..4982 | 0.04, 19.8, 23.7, 21.7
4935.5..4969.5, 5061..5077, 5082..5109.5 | 0.03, 24.2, 28.8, 27.9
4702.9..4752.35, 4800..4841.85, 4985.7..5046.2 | 0.18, 19.5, 27.1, 21.9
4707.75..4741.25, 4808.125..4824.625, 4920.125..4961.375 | 0.28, 19.4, 23.7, 21.2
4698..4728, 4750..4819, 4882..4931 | 0.07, 19.8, 23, 21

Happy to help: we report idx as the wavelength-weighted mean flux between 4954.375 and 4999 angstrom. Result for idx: 25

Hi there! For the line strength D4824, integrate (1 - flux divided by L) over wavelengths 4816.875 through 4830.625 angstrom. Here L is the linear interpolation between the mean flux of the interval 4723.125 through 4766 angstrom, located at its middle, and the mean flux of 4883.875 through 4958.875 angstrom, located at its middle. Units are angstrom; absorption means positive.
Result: 3.7 angstrom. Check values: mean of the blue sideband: 19.6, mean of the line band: 15.5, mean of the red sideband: 23.3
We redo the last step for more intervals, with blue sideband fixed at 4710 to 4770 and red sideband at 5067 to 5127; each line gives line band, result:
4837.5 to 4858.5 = -0.5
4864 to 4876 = -0.3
